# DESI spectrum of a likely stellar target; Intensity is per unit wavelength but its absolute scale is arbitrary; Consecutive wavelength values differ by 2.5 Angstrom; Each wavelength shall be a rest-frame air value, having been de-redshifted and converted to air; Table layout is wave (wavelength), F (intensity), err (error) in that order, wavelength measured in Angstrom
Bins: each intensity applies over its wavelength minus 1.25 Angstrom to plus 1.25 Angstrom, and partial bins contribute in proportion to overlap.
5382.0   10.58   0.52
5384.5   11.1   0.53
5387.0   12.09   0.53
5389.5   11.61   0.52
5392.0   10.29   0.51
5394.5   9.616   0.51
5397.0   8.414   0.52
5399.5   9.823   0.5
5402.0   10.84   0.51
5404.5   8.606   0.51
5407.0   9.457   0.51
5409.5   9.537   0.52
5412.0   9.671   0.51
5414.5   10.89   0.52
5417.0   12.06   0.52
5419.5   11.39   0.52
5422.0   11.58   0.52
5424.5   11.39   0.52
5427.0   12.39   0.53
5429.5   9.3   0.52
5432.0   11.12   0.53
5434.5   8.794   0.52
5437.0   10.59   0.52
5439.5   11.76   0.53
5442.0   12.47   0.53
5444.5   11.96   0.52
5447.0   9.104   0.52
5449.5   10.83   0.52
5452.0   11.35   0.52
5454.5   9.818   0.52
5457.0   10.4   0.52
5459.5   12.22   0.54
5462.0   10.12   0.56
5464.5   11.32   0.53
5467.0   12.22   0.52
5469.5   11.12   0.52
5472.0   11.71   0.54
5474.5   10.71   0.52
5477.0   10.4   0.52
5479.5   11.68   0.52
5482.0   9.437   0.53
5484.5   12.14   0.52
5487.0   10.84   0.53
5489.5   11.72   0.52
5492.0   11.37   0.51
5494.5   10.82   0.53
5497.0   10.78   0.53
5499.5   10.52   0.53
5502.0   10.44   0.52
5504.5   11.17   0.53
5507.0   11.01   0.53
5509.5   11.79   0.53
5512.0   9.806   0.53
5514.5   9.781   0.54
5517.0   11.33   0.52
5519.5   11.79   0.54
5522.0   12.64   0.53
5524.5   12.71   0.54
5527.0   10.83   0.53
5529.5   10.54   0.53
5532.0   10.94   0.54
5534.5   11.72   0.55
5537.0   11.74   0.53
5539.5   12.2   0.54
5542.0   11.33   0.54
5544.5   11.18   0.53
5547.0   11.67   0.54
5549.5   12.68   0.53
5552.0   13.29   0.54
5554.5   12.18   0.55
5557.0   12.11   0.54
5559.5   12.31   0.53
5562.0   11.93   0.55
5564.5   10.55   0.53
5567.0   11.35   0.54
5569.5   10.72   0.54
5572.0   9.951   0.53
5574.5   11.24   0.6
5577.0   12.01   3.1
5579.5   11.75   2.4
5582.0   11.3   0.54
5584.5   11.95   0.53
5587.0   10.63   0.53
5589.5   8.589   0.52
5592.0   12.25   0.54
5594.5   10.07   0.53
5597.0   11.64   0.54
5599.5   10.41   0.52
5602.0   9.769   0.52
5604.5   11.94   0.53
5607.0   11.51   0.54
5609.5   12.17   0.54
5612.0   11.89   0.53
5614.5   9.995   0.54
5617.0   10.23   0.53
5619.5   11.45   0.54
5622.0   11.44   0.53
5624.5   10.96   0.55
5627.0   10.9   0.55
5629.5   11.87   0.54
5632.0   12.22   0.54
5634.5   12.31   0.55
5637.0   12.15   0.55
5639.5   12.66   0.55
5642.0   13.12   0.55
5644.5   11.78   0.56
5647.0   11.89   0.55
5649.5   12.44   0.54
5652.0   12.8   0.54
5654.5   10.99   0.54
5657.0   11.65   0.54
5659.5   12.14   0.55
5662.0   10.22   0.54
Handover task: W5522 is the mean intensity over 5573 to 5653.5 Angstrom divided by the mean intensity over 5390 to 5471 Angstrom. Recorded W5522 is 1.08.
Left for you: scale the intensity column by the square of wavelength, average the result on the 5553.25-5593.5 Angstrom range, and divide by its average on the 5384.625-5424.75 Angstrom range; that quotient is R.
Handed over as 1.15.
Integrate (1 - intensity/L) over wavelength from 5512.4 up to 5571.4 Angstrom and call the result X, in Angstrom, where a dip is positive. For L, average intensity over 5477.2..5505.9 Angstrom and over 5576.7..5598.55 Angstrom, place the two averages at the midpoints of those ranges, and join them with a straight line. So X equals -3.0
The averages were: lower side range 11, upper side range 11.1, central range 11.6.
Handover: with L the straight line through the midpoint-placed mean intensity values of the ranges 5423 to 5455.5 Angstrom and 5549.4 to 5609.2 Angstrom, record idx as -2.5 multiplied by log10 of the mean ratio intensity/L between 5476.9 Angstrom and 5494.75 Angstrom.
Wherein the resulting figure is -0.010 mag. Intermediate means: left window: 10.9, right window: 11.3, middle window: 11.1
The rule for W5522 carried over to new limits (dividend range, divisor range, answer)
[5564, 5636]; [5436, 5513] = 1.01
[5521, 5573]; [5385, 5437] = 1.11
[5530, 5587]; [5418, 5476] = 1.05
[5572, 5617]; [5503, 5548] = 0.98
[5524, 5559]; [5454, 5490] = 1.06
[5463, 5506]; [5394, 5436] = 1.08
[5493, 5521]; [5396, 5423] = 1.06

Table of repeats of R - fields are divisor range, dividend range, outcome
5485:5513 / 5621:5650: 1.15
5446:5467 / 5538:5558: 1.16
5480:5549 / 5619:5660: 1.11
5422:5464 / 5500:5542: 1.07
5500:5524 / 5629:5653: 1.16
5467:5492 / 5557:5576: 1.04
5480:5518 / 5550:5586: 1.10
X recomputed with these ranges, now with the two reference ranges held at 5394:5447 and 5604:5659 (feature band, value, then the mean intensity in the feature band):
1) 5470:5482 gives -0.11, 10.9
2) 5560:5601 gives 1.48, 11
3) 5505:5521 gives 0.16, 11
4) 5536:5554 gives -1.24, 12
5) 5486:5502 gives -0.02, 11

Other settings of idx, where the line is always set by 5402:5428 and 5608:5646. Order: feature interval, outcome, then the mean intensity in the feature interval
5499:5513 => 0.03 mag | 10.8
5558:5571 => 0.00 mag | 11.4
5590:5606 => 0.06 mag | 10.9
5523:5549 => -0.03 mag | 11.5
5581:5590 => 0.07 mag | 10.8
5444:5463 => 0.02 mag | 10.7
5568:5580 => 0.03 mag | 11.1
